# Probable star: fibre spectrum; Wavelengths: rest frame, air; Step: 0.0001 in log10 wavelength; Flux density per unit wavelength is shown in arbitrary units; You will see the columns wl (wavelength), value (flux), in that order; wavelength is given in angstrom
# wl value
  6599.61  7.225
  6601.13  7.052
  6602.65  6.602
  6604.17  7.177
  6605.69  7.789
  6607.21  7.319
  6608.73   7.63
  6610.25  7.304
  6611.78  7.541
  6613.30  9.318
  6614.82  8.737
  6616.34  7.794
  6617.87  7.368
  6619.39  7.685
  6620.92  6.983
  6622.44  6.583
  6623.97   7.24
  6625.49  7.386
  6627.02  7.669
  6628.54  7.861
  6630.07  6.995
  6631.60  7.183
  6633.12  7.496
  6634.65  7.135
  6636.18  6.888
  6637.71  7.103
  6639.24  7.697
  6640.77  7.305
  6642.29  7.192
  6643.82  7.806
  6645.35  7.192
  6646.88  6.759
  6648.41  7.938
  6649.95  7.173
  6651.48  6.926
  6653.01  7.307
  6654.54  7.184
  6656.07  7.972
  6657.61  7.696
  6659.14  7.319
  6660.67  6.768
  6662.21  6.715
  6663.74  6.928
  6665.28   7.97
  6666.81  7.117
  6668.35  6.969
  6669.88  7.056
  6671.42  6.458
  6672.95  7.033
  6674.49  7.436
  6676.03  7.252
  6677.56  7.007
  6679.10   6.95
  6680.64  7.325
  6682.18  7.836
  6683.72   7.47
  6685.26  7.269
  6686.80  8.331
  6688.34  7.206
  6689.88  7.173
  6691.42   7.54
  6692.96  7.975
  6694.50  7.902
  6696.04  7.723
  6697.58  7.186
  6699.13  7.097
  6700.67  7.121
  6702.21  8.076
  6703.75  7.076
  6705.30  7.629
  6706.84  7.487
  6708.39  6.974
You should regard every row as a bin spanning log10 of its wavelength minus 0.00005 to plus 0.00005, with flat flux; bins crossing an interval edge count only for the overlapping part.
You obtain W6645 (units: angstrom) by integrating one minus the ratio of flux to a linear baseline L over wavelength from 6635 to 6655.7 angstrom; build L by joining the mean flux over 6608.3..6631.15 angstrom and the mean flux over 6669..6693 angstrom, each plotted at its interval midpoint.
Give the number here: 0.6 angstrom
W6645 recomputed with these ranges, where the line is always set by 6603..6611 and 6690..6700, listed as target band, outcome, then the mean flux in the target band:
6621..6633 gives 0.27 angstrom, 7.27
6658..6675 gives 0.95 angstrom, 7.08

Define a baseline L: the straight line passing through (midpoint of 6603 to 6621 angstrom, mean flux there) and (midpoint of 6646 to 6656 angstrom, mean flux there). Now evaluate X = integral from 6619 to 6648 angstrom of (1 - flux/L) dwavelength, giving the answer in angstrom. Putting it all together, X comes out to 0.8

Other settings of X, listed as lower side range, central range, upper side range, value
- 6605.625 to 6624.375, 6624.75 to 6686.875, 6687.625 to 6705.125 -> 2.2 angstrom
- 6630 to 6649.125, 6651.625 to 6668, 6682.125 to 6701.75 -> 0.2 angstrom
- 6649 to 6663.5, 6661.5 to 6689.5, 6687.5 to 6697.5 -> 0.6 angstrom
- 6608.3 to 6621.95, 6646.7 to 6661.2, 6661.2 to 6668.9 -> -0.1 angstrom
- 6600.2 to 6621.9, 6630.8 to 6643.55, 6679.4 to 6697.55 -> 0.5 angstrom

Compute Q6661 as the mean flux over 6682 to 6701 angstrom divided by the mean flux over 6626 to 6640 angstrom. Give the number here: 1.0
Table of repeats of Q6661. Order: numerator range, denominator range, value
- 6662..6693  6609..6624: 0.95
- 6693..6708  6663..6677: 1.05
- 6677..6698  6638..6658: 1.02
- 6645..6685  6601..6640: 0.97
